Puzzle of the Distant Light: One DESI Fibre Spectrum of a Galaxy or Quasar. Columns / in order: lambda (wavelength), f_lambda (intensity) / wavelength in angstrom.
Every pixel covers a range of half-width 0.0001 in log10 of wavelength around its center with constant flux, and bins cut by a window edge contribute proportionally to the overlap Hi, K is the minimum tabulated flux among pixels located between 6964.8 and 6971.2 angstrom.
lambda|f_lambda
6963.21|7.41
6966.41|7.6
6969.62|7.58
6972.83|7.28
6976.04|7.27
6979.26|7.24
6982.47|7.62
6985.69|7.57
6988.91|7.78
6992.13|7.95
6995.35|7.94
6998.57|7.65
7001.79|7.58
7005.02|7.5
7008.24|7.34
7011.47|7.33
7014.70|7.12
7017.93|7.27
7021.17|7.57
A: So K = 7.58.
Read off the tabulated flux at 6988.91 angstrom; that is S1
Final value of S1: 7.78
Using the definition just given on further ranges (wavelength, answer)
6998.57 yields 7.65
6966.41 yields 7.6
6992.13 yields 7.95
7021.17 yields 7.57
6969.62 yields 7.58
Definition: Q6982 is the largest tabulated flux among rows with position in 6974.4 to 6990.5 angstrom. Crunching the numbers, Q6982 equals 7.78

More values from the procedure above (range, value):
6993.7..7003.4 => 7.94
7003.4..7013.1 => 7.5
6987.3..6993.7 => 7.95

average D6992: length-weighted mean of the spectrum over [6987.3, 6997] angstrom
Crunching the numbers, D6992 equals 7.89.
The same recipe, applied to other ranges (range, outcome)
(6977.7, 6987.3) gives 7.48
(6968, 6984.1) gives 7.4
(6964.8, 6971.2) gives 7.6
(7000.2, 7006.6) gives 7.53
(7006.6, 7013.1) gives 7.34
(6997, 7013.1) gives 7.48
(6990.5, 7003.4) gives 7.78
